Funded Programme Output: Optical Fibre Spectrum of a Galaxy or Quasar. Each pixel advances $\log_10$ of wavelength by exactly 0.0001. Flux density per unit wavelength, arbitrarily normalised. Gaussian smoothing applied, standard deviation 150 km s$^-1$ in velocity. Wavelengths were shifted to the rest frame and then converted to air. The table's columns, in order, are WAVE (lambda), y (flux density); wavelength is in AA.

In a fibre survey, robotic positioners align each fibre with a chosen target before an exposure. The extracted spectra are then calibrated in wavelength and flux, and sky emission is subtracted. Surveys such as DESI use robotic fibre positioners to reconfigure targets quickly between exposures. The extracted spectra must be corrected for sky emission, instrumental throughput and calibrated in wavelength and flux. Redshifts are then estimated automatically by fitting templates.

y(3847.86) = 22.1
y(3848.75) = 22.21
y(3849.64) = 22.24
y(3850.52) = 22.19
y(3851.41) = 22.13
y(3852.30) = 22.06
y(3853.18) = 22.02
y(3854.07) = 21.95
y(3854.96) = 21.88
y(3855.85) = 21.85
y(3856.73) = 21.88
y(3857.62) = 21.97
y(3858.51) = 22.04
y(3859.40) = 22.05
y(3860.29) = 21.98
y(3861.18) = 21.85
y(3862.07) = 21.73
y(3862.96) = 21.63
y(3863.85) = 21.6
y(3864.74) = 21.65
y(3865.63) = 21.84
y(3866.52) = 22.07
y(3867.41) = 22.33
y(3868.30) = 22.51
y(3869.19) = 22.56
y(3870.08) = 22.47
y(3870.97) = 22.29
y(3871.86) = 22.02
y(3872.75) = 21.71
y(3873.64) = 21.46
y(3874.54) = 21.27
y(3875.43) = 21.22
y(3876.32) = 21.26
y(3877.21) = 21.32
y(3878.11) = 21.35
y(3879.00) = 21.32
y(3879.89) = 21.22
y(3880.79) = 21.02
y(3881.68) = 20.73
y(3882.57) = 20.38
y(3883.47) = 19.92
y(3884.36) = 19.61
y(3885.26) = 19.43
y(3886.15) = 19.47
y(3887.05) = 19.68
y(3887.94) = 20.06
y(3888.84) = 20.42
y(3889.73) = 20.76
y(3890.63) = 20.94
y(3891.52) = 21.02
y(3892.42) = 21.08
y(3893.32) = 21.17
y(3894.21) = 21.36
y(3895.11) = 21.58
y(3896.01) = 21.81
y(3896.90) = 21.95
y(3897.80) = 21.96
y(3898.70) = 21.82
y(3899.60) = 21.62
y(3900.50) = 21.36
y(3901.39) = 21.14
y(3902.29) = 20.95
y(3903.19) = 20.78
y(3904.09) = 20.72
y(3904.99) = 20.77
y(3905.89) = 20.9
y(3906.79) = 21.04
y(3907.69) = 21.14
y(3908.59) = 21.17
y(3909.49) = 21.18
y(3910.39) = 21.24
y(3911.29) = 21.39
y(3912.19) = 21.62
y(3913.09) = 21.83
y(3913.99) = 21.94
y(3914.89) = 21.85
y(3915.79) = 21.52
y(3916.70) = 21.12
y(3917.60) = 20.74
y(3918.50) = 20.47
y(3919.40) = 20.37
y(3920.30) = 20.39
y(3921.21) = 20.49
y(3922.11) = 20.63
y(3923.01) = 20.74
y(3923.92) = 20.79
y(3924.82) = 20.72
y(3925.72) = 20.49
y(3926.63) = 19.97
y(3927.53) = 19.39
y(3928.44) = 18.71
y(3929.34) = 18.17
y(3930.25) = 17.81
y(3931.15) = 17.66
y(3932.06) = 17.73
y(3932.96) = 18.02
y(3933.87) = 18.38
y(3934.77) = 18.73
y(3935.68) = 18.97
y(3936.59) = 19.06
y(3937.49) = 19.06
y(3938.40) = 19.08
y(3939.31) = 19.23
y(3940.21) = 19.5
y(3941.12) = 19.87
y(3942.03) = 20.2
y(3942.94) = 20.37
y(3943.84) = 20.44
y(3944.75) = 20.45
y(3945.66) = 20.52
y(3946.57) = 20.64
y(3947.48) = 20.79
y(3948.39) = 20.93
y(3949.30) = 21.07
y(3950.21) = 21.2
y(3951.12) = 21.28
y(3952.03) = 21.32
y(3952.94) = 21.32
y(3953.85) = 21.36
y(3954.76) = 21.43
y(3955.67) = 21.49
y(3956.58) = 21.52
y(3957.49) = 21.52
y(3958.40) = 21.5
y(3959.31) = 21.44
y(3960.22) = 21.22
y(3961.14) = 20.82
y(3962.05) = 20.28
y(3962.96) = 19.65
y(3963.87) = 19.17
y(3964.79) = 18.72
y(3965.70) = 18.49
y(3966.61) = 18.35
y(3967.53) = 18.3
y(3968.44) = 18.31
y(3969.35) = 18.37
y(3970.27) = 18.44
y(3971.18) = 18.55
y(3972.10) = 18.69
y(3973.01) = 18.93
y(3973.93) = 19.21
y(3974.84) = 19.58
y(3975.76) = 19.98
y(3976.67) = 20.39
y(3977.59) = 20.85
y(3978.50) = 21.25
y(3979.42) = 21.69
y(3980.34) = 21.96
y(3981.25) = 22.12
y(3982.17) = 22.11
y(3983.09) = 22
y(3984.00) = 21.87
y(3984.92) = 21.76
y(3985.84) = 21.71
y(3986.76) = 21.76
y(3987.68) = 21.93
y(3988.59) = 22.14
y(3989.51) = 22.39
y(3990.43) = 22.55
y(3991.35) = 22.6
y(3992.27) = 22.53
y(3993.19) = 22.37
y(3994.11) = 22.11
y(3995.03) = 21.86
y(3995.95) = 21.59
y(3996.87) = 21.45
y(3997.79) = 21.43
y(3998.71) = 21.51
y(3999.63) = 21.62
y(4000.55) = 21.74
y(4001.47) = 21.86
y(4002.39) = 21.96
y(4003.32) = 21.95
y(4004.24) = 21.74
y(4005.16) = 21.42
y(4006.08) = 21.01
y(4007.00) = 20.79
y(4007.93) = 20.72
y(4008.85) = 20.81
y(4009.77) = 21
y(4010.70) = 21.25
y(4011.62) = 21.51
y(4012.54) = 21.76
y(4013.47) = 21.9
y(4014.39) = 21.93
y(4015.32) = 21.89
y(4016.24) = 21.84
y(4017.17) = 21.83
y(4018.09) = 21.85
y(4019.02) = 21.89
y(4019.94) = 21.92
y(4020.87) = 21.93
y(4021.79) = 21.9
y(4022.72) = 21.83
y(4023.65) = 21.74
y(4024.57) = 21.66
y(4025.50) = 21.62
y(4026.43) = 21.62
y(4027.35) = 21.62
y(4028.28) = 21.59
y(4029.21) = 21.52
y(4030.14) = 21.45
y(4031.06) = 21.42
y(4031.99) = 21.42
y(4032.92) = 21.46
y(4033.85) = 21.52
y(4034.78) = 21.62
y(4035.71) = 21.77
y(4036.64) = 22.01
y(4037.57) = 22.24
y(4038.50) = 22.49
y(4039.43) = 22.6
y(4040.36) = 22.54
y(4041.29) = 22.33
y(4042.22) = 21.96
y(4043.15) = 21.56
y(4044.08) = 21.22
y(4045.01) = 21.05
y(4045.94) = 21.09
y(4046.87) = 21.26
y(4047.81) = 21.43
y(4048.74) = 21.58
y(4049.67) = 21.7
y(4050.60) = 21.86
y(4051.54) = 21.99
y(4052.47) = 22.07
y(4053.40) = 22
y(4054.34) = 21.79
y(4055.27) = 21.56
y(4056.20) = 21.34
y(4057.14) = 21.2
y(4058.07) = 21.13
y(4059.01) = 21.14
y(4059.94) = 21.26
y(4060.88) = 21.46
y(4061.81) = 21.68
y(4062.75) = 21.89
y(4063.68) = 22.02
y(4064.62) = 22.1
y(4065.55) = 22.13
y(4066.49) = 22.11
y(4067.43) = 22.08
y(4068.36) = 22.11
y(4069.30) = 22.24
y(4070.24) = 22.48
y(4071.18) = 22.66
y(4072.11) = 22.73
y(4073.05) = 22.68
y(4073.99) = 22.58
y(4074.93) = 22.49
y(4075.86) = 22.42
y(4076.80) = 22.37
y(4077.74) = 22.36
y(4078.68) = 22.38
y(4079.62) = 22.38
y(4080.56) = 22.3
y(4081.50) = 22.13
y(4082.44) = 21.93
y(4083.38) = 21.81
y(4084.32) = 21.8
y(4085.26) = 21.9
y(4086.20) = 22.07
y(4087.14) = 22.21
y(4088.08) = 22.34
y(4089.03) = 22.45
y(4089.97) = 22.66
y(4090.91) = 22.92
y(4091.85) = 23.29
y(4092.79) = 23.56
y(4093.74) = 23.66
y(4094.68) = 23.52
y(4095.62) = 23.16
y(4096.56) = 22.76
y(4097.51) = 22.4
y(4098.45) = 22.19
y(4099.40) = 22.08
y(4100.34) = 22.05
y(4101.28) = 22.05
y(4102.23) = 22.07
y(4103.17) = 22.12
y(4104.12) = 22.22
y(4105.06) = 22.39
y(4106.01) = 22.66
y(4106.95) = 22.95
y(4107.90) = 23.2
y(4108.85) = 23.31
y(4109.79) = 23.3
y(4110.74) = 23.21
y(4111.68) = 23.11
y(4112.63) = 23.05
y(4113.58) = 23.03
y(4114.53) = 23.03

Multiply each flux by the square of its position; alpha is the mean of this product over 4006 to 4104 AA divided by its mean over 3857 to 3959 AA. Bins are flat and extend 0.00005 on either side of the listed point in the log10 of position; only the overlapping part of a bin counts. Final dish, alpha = 1.14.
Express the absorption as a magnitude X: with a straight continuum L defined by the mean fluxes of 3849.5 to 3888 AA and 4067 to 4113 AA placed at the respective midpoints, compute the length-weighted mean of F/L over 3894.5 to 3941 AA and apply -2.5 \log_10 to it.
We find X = 0.07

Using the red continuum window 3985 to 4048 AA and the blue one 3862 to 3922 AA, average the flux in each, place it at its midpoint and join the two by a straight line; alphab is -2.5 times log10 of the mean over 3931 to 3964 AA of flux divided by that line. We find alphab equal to 0.06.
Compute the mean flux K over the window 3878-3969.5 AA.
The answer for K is 20.4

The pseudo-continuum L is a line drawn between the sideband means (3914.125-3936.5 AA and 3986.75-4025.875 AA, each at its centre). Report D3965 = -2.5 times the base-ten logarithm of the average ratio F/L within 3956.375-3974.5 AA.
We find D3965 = 0.06 mag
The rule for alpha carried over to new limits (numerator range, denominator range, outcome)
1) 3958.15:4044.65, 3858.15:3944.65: 1.08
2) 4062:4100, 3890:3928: 1.16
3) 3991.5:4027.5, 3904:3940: 1.13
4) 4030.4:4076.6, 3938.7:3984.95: 1.12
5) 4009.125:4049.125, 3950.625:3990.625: 1.08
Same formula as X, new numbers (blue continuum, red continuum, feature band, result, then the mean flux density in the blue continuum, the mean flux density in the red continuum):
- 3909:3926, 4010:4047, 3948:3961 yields -0.002 mag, 21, 21.7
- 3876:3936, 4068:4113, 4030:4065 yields 0.020 mag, 20.6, 22.6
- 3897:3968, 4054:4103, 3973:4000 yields -0.024 mag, 20.4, 22.2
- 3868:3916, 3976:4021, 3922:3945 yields 0.108 mag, 21.2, 21.7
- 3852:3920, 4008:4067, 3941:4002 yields 0.035 mag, 21.3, 21.7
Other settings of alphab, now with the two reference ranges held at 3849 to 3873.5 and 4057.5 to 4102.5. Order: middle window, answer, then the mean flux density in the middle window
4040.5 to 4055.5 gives 0.028 mag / 21.7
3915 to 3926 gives 0.068 mag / 20.7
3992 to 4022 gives 0.027 mag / 21.7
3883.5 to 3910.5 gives 0.058 mag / 20.9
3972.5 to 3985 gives 0.061 mag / 21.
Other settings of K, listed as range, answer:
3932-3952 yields 19.9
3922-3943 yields 19.3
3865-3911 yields 21.2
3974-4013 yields 21.6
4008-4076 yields 21.8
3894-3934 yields 20.6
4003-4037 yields 21.6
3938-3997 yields 20.7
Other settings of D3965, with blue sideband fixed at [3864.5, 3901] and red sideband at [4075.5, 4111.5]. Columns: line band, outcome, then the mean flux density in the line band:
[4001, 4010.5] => 0.035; 21.3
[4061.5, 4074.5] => 0.007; 22.2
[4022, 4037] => 0.027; 21.6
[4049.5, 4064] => 0.034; 21.6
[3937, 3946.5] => 0.089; 19.9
